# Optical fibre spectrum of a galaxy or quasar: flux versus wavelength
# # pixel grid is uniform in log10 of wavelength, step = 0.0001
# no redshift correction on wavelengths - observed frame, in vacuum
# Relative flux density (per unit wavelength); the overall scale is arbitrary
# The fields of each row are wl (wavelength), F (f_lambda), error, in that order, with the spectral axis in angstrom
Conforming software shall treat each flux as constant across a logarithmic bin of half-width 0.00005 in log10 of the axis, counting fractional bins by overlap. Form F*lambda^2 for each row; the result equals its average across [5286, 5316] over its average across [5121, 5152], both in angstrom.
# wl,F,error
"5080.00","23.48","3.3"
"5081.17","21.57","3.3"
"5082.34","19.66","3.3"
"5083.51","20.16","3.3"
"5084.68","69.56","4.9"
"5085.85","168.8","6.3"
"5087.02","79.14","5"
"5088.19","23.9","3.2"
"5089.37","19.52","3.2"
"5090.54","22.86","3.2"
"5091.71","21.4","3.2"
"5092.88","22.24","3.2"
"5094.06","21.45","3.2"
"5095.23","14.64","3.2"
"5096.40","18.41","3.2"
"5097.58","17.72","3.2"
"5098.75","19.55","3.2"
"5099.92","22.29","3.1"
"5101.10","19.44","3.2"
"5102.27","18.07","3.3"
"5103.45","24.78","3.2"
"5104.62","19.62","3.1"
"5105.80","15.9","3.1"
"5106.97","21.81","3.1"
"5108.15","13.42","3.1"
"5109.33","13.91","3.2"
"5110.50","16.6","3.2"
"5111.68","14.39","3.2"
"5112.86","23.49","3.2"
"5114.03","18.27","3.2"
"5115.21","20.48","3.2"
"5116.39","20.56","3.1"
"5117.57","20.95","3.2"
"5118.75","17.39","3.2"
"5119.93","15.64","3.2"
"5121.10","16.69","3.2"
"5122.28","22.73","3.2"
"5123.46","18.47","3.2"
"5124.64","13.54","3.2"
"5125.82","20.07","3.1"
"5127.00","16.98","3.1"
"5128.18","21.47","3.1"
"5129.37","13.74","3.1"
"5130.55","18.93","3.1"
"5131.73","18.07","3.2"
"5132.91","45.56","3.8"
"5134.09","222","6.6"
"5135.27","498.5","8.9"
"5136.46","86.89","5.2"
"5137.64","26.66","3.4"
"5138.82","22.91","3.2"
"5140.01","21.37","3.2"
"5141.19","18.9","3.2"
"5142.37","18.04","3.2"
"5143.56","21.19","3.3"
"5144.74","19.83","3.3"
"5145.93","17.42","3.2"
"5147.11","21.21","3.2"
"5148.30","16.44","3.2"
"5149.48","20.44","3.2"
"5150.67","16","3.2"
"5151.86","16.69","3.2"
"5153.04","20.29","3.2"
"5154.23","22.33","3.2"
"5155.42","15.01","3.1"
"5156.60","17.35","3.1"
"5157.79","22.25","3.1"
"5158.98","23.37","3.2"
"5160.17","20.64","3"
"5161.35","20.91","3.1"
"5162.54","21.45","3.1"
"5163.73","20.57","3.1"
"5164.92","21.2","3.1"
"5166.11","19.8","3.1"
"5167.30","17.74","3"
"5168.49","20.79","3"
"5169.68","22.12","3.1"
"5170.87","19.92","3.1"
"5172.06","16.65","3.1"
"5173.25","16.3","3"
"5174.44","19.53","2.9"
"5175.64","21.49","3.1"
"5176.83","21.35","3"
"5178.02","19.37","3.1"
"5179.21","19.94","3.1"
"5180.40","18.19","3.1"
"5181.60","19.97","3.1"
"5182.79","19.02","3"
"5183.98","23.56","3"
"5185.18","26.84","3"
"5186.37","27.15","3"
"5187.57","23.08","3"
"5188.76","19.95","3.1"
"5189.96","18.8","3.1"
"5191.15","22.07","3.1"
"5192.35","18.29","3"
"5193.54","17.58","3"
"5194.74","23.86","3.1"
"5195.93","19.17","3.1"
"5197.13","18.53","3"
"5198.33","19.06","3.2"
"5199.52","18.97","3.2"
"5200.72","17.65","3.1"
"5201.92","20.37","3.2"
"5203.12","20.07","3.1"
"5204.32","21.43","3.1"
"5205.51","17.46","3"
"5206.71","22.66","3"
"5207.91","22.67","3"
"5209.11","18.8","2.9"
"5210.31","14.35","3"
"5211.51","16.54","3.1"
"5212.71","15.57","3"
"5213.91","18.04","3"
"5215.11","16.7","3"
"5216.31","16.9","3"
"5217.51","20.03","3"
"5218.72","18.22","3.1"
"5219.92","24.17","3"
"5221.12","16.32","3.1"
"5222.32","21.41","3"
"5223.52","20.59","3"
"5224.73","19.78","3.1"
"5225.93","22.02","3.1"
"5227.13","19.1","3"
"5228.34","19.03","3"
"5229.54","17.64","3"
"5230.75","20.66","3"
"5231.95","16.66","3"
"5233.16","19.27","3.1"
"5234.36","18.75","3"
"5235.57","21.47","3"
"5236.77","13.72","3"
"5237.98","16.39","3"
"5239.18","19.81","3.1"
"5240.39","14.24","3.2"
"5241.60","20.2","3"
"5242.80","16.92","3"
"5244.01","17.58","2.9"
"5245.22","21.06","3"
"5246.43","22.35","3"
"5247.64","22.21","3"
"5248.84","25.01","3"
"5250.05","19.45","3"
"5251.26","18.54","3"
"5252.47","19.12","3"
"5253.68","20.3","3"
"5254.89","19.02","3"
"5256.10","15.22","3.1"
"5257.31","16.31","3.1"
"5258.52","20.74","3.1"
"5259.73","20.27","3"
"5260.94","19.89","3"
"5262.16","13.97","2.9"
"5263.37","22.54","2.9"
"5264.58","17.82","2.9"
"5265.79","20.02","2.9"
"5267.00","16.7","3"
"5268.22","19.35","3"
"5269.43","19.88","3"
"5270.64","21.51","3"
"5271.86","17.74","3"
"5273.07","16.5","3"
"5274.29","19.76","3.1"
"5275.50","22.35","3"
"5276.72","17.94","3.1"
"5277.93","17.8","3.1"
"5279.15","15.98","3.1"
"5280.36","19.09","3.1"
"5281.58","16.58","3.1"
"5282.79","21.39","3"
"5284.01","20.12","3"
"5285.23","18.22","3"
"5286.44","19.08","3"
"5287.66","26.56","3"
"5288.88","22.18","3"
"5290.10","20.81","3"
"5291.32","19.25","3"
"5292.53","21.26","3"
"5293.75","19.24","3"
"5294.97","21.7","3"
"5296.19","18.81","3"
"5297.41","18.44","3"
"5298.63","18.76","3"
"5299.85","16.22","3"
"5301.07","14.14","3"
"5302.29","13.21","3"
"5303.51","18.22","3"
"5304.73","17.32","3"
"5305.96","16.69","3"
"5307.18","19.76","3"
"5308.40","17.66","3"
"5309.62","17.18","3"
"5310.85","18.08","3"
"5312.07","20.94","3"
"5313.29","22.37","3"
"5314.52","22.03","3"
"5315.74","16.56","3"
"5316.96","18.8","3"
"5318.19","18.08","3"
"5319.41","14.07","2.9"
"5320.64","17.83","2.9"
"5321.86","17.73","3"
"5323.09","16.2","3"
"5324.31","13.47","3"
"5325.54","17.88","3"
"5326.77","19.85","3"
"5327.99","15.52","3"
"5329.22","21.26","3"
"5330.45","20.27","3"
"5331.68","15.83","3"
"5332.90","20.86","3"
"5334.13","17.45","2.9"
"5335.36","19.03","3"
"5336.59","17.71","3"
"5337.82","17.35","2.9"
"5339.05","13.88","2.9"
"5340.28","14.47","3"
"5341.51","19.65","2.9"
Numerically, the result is 0.42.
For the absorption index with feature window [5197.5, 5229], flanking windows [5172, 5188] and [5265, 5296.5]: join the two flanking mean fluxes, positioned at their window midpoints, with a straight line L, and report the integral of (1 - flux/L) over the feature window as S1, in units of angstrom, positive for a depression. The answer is 2.1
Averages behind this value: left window 21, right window 19.6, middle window 19.1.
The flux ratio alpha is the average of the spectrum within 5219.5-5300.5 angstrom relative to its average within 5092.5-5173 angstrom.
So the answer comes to 0.63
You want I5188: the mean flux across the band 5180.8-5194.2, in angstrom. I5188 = 21.4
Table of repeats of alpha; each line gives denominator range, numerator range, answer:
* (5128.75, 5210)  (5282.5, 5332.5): 0.59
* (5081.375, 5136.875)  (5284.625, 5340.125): 0.45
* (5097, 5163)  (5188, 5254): 0.58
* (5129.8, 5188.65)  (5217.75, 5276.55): 0.54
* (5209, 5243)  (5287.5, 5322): 1.01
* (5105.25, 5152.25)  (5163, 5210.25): 0.53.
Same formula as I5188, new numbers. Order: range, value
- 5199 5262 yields 19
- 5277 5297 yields 19.8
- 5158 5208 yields 20.5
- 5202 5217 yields 18.5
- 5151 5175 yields 19.7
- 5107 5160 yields 36.2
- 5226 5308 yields 18.9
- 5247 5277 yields 19.3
